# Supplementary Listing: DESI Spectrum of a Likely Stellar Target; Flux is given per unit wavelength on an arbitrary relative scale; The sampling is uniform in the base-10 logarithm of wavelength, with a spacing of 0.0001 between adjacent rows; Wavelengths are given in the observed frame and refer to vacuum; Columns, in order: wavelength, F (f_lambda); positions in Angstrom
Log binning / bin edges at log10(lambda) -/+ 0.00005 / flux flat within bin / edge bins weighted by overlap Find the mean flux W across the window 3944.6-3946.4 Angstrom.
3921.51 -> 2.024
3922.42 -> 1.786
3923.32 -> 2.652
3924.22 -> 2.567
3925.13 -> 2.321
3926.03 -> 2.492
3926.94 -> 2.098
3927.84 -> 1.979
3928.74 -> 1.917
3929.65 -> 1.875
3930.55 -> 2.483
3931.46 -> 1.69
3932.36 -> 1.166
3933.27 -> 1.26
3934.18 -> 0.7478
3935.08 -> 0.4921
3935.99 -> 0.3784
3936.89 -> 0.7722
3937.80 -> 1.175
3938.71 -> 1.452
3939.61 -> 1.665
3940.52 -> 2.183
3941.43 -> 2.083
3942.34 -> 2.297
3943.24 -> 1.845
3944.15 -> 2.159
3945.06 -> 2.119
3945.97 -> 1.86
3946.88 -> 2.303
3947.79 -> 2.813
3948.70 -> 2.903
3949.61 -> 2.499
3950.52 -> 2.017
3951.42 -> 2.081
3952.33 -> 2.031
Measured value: 1.99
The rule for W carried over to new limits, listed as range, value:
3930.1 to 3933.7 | 1.65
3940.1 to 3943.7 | 2.1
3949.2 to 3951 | 2.26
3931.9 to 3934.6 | 1.06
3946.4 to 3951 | 2.5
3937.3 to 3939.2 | 1.31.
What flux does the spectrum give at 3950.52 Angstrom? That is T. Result 2.017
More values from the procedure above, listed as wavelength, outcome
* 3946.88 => 2.303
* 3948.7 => 2.903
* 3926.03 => 2.492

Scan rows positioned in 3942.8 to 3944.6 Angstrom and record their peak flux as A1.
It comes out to 2.159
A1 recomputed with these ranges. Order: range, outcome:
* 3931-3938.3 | 1.69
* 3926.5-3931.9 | 2.483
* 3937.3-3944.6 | 2.297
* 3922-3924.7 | 2.652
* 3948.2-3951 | 2.903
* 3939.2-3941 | 2.183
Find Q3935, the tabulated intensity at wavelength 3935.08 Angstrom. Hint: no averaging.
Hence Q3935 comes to 0.4921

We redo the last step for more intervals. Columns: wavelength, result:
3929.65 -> 1.875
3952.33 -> 2.031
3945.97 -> 1.86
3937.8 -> 1.175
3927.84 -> 1.979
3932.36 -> 1.166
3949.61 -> 2.499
